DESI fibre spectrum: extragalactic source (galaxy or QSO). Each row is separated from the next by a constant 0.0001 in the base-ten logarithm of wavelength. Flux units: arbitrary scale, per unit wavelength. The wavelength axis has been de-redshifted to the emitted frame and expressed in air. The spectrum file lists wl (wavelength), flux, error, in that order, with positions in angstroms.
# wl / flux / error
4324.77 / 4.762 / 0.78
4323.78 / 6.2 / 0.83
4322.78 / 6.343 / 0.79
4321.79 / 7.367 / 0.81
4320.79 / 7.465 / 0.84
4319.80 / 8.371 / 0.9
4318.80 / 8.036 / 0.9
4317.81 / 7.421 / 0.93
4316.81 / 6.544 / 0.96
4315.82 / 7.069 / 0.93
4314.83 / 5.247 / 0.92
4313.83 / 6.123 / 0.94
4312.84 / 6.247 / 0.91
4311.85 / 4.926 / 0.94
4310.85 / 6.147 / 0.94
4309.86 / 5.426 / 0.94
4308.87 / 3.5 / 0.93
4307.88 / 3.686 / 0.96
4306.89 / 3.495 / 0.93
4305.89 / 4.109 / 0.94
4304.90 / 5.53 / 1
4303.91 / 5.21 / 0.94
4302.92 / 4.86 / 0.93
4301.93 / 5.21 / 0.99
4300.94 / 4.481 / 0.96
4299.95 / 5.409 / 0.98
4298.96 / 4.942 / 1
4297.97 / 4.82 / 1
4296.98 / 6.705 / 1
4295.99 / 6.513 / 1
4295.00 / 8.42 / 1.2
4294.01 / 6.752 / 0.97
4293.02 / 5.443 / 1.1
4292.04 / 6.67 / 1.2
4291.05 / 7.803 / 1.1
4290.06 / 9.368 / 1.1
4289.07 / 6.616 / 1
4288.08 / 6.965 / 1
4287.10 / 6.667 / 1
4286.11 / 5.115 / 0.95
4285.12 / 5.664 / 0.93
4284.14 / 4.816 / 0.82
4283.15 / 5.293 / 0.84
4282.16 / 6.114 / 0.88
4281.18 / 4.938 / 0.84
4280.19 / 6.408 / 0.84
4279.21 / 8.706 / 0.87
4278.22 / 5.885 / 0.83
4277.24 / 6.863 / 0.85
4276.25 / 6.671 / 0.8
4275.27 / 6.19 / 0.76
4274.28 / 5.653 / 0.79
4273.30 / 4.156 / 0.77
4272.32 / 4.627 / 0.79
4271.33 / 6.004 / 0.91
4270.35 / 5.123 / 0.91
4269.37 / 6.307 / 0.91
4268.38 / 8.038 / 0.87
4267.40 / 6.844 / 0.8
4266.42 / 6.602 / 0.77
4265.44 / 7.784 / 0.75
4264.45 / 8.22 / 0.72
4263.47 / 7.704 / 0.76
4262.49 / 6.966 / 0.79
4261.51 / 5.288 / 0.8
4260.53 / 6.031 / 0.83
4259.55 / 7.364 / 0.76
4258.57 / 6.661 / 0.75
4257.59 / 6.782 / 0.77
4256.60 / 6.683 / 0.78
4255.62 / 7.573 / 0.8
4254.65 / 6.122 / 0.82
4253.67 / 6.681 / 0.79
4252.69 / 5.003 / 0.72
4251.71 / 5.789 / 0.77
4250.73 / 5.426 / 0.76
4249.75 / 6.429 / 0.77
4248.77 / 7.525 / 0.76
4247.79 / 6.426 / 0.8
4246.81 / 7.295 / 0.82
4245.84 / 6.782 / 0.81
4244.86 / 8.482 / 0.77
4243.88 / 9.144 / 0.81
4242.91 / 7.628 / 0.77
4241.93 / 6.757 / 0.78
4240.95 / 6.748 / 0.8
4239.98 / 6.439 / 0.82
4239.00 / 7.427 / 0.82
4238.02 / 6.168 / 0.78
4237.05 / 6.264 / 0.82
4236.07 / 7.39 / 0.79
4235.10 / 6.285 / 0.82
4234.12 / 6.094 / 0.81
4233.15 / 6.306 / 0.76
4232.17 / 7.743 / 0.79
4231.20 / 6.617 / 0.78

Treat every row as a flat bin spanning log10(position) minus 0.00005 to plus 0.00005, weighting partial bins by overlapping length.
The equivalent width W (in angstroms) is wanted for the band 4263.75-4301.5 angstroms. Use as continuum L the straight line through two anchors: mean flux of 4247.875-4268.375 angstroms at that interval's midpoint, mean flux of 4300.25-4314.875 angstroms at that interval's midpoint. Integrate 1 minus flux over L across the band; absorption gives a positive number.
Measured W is -3.21 angstroms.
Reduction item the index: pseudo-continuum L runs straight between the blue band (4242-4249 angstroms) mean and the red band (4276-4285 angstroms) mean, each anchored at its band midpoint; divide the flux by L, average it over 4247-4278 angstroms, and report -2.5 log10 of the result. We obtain 0.07 mag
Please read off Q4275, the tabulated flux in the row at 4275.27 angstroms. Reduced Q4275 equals 6.19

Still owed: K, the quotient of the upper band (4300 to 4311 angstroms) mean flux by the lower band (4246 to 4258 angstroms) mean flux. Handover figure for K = 0.72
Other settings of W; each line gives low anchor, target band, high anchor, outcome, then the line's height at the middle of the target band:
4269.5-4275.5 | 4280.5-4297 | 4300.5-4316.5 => -3.9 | 5.22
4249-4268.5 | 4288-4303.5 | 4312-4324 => 1.1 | 6.78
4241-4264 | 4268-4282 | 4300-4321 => 0.6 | 6.36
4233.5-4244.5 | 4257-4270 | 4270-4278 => -1.9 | 6.06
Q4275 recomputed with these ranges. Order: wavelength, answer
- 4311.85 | 4.926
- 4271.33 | 6.004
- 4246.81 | 7.295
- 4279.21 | 8.706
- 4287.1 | 6.667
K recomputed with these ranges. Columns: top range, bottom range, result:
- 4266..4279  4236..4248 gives 0.86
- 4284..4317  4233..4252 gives 0.84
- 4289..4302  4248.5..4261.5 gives 1.00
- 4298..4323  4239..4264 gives 0.84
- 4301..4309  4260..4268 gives 0.65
